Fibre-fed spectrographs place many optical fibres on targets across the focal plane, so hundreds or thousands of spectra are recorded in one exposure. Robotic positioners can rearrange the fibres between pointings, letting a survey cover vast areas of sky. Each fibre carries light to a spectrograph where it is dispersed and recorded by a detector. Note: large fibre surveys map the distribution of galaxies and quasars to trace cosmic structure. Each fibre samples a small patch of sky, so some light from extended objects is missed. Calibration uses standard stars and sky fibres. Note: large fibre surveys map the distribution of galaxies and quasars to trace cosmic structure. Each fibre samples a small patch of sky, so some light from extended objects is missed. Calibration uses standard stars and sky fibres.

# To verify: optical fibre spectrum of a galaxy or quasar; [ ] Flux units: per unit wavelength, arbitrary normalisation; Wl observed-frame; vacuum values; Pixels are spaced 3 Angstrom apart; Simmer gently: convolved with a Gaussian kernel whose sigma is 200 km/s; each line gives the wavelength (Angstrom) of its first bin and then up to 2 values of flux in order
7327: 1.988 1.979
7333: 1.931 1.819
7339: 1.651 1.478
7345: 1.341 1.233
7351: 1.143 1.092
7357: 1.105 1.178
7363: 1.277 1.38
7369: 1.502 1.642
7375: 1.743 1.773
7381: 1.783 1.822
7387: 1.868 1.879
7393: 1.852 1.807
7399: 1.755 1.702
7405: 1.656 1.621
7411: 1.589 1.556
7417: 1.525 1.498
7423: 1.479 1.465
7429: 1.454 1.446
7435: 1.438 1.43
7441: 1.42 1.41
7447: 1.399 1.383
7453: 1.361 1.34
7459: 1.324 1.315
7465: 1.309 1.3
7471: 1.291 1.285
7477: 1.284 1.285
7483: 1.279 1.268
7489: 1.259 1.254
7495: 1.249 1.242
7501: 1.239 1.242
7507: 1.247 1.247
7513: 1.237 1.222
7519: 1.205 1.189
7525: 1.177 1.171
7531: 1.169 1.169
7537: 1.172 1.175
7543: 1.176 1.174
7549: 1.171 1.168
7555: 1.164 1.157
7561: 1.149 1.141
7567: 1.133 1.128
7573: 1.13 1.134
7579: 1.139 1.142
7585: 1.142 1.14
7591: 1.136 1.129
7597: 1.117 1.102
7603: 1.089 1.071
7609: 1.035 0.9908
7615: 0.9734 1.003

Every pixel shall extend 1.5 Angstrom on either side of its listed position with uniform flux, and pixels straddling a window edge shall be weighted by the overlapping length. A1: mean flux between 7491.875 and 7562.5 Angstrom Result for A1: 1.2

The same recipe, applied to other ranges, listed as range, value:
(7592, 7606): 1.11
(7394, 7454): 1.52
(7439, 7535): 1.28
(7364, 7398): 1.73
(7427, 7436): 1.45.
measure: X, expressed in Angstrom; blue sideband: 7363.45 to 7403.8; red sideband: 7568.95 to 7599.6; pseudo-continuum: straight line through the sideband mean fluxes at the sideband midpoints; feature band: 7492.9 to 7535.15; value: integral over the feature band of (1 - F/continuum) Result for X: 3.9 Angstrom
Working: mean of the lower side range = 1.72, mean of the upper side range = 1.13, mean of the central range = 1.22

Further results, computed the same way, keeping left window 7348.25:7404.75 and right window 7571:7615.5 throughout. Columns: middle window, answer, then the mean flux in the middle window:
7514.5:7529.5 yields 0.7 Angstrom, 1.19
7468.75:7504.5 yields 1.7 Angstrom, 1.27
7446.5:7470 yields 0.9 Angstrom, 1.34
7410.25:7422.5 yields -0.4 Angstrom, 1.53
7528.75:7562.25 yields 1.0 Angstrom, 1.17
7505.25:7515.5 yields 0.3 Angstrom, 1.24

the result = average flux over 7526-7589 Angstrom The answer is 1.15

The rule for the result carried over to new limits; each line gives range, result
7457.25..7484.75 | 1.3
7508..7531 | 1.21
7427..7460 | 1.4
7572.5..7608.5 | 1.12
